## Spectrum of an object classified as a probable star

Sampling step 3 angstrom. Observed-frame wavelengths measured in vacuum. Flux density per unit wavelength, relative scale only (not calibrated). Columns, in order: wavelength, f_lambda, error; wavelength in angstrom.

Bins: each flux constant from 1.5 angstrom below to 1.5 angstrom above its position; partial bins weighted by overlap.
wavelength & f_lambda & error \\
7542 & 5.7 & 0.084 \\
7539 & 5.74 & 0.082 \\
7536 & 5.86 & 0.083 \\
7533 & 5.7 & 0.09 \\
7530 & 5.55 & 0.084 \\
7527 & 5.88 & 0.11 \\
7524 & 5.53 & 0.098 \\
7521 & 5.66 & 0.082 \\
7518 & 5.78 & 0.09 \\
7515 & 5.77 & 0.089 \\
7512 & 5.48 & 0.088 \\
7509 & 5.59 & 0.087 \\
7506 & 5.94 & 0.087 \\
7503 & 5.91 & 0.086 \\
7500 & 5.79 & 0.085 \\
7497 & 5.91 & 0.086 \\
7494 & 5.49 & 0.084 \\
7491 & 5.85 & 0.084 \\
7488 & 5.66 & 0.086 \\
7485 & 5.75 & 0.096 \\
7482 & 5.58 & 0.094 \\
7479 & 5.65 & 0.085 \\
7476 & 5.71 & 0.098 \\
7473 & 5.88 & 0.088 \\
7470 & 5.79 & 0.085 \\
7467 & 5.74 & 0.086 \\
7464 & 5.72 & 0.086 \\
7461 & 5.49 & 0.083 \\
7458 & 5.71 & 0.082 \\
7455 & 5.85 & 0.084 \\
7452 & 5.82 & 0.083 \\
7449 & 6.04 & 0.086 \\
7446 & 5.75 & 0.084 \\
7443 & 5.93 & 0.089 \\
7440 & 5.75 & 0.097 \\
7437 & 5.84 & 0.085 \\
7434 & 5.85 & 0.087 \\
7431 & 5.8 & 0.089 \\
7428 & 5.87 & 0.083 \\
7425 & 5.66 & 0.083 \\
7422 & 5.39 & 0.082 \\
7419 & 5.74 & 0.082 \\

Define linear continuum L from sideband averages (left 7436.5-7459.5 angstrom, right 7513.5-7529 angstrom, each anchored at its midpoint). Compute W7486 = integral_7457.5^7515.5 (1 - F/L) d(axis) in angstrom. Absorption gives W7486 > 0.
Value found 0.5 angstrom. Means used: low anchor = 5.84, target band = 5.72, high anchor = 5.72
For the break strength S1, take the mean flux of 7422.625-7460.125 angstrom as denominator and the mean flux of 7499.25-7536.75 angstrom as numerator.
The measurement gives 1.0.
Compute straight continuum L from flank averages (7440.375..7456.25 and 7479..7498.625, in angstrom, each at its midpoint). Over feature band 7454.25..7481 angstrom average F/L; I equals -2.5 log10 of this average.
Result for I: 0.01 mag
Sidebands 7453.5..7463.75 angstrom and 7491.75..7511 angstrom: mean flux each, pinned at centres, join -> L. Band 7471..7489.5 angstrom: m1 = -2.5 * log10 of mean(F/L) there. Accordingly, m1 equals 0.00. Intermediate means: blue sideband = 5.69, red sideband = 5.77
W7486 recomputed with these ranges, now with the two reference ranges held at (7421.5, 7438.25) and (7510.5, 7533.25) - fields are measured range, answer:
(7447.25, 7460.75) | -0.2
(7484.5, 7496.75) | 0.0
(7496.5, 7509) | -0.4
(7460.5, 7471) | 0.0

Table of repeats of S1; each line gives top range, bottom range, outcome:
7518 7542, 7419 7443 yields 0.99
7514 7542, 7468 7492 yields 1.00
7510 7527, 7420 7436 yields 0.99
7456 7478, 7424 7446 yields 0.98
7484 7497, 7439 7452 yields 0.97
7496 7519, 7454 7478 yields 1.01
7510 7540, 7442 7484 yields 0.99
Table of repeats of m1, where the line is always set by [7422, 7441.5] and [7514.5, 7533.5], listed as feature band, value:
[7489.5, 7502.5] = -0.011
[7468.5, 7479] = -0.008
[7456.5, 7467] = 0.016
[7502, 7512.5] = -0.008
